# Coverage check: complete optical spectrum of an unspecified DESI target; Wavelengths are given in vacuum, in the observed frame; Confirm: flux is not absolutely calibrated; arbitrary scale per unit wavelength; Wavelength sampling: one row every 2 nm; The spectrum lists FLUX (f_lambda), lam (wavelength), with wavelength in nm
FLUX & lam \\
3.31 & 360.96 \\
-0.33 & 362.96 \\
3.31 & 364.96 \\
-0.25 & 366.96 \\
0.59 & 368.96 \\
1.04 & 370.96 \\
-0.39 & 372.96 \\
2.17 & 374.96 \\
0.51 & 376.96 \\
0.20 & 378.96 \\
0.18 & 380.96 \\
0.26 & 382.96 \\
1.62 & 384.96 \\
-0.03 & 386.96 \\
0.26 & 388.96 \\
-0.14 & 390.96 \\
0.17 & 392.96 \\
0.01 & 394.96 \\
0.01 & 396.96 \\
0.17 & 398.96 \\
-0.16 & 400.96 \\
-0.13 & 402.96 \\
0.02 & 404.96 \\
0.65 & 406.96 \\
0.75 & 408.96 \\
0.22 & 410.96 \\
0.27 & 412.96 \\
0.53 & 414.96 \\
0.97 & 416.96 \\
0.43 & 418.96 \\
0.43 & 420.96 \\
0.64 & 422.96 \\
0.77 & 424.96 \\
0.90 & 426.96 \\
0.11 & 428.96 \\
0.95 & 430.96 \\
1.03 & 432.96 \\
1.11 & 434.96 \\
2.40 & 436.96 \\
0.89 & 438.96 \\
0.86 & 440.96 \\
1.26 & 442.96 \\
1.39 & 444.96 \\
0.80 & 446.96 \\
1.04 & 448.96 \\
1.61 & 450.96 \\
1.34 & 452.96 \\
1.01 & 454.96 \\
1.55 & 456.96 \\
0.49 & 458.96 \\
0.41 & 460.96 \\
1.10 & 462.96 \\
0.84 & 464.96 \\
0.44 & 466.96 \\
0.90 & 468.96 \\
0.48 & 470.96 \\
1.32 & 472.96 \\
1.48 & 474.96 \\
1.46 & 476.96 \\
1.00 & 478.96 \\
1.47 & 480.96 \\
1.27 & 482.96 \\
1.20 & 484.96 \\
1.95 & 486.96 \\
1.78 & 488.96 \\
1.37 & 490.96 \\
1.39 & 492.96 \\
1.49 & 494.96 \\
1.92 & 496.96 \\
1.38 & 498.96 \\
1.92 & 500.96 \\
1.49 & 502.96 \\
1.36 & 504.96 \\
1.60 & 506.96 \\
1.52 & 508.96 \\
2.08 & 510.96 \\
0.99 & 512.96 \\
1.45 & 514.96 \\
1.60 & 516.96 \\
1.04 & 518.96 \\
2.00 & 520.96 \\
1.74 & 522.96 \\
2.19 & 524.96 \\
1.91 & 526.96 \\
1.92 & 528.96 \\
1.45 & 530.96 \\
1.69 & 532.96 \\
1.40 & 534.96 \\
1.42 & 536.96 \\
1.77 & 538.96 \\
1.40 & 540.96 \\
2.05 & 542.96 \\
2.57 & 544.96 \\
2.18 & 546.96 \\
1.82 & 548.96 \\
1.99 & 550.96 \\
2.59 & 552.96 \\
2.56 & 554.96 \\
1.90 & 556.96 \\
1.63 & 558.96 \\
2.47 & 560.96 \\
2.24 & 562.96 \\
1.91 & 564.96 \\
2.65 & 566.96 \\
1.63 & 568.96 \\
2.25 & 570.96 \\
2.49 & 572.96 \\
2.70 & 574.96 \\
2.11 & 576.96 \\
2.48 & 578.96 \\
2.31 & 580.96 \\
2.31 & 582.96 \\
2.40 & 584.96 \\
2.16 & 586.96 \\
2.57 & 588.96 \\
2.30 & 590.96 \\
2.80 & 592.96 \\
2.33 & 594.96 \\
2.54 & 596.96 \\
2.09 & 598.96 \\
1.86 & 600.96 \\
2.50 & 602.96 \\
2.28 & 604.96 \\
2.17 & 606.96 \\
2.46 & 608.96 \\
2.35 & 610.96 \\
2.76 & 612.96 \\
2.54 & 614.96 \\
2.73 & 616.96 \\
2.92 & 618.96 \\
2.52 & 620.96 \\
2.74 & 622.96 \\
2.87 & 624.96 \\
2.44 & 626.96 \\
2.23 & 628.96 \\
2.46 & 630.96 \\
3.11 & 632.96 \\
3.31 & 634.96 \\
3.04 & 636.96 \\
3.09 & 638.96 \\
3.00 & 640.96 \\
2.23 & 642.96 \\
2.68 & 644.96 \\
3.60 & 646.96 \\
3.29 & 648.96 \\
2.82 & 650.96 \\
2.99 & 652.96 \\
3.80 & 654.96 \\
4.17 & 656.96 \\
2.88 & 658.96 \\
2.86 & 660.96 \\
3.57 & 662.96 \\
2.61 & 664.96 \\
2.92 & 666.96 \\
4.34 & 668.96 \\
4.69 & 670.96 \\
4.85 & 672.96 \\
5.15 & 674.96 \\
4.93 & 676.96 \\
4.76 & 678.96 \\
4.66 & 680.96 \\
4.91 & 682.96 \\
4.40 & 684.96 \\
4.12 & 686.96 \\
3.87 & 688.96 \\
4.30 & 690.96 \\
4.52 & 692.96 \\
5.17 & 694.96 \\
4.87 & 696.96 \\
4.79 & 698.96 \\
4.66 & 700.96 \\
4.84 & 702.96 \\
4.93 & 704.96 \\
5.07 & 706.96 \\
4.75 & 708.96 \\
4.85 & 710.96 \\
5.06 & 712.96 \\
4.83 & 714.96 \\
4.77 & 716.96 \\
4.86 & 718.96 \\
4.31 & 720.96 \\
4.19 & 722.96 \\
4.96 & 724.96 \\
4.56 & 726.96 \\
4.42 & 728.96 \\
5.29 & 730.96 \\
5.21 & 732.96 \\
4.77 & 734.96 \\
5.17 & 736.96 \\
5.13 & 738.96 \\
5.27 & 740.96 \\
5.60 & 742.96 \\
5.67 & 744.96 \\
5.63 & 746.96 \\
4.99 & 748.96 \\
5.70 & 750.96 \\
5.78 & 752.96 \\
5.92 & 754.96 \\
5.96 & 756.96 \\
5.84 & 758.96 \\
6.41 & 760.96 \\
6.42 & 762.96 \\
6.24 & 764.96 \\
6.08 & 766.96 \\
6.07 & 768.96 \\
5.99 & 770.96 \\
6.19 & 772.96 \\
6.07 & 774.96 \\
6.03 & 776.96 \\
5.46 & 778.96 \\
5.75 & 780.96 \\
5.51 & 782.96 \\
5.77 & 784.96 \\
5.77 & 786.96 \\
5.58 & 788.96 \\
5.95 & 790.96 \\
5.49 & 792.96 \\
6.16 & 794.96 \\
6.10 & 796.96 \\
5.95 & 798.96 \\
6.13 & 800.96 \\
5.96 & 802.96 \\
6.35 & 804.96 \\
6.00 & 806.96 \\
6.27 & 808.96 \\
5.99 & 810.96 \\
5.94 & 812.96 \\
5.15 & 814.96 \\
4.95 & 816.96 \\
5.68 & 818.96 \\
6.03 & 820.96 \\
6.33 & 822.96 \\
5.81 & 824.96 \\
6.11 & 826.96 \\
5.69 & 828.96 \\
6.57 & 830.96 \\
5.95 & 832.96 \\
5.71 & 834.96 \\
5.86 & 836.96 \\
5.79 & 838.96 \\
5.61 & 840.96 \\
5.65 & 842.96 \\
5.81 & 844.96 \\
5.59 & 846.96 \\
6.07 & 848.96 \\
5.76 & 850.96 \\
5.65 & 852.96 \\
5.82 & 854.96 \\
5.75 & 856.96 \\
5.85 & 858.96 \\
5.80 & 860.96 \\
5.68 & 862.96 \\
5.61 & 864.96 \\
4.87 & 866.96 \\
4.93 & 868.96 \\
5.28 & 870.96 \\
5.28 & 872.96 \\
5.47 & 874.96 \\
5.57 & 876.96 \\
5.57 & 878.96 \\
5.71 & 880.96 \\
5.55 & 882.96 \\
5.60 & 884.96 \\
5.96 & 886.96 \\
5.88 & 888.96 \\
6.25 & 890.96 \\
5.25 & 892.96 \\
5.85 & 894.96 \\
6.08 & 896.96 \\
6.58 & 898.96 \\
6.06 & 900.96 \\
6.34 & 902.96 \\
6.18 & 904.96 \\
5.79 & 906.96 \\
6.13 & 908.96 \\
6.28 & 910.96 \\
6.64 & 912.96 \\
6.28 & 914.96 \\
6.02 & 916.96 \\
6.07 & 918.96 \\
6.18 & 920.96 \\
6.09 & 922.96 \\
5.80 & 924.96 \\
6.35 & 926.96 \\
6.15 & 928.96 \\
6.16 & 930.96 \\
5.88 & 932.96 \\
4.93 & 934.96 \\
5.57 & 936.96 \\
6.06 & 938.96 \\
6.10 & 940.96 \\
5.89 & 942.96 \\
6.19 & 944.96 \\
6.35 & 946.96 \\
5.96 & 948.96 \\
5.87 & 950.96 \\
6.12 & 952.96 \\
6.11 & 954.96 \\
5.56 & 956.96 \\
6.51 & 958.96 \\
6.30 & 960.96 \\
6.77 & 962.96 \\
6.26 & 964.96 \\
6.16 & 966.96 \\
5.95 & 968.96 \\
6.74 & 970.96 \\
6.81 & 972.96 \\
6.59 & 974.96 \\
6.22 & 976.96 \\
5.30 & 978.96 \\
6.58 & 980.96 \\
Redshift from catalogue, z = 0.68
